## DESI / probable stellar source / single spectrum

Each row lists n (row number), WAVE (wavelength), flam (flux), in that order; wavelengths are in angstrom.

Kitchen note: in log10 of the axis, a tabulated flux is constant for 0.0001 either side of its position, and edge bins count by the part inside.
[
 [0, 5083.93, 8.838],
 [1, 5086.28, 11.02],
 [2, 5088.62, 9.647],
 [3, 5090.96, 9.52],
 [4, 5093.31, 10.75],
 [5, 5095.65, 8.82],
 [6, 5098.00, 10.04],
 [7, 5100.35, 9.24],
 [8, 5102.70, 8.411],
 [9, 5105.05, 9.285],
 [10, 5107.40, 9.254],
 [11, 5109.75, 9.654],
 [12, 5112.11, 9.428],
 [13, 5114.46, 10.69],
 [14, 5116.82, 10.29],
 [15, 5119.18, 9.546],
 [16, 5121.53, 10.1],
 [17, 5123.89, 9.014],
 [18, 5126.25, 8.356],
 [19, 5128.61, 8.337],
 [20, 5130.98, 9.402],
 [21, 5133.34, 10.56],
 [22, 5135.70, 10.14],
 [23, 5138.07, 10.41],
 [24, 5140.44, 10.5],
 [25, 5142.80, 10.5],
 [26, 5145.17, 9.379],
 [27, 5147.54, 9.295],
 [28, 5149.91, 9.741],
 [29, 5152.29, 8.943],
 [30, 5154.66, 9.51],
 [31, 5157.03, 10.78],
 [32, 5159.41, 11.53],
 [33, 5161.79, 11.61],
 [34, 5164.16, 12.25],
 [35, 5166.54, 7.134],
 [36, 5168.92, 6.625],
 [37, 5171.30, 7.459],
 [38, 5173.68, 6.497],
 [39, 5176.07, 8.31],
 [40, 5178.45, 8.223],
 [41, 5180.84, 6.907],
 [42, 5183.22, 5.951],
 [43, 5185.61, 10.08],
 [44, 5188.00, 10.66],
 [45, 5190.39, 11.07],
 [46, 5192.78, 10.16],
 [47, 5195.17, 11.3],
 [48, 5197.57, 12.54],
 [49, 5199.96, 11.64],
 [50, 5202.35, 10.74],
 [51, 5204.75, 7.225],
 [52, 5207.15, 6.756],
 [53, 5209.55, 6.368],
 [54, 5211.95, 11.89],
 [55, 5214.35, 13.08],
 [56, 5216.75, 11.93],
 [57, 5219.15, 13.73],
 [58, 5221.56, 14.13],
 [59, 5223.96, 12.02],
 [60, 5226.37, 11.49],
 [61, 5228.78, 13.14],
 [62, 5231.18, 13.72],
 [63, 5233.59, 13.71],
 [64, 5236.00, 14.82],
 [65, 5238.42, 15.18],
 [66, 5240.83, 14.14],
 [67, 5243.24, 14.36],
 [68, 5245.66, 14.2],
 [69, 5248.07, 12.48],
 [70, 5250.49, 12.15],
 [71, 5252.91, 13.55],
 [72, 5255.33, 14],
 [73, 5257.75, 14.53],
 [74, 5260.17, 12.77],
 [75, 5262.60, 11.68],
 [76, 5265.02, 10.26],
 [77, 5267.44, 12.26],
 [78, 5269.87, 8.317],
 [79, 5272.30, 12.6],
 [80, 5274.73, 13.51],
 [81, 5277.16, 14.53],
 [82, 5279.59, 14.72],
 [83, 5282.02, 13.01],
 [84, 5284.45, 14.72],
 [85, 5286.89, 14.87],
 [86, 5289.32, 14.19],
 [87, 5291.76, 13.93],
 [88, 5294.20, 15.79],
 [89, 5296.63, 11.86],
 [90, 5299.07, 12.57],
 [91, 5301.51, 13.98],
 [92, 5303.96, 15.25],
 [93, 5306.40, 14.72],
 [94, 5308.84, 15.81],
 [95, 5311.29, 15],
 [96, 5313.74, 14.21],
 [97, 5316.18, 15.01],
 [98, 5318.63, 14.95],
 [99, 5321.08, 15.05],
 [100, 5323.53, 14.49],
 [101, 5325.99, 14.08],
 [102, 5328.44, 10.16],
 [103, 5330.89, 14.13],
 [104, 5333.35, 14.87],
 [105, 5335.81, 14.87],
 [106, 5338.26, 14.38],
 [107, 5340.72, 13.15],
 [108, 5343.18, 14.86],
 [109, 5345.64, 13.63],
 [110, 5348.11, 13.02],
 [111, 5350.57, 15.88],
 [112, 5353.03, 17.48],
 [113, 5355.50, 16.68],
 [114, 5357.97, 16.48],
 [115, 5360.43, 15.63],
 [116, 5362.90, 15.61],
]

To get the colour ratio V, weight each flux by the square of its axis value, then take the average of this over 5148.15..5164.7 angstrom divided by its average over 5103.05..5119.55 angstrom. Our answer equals 1.11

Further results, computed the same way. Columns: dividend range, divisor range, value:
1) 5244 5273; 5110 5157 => 1.34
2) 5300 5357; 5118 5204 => 1.62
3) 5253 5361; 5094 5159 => 1.56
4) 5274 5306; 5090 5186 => 1.60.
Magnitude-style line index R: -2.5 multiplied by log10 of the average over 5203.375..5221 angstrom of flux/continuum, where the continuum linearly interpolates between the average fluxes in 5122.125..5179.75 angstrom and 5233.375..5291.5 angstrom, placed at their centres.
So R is 0.13 mag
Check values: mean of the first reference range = 9.36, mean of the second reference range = 13.4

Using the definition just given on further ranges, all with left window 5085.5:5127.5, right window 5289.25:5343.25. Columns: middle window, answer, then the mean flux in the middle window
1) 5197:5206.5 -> 0.15 mag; 10.2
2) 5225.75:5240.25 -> -0.12 mag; 13.8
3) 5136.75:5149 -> 0.04 mag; 10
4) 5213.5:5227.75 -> -0.05 mag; 12.7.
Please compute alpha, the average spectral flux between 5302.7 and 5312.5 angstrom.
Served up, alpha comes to 15.2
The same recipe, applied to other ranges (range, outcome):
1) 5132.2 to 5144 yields 10.4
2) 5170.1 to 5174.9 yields 6.98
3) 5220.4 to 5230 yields 12.7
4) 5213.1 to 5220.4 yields 12.9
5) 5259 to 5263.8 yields 12.2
